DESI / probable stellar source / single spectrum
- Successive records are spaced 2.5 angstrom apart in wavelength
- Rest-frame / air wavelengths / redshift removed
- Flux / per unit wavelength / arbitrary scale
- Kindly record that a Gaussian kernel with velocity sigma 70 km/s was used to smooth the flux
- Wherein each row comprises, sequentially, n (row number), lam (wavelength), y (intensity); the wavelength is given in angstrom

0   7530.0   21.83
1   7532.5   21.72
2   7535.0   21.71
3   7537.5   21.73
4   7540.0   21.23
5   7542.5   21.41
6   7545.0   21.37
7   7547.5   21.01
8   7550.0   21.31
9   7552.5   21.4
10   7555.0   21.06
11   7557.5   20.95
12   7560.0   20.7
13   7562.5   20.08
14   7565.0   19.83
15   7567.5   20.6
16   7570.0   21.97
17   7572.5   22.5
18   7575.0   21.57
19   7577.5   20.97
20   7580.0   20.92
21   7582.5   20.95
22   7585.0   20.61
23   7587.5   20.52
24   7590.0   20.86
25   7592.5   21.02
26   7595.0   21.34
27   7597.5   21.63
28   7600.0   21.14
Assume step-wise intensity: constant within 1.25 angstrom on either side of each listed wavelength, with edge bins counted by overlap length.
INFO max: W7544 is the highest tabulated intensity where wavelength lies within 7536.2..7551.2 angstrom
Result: 21.73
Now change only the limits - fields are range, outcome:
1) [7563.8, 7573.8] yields 22.5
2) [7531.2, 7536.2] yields 21.72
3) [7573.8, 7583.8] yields 21.57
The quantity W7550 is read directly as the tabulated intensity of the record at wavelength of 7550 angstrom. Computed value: 21.31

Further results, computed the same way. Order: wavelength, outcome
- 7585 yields 20.61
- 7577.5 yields 20.97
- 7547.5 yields 21.01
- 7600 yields 21.14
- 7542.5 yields 21.41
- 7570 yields 21.97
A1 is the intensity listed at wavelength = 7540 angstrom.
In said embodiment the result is 21.23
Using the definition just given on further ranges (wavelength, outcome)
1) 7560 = 20.7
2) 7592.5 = 21.02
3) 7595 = 21.34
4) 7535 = 21.71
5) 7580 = 20.92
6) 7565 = 19.83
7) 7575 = 21.57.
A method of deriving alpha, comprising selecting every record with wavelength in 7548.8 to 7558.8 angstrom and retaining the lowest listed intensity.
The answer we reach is 20.95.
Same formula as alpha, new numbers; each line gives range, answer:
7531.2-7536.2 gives 21.71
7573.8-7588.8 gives 20.52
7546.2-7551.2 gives 21.01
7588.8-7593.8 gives 20.86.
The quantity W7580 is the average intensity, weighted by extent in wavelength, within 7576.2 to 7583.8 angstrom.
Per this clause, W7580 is 20.9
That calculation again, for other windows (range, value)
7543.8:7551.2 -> 21.2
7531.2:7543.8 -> 21.6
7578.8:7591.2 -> 20.8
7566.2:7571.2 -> 21.3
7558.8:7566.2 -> 20.2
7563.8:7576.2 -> 21.3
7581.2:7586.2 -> 20.8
